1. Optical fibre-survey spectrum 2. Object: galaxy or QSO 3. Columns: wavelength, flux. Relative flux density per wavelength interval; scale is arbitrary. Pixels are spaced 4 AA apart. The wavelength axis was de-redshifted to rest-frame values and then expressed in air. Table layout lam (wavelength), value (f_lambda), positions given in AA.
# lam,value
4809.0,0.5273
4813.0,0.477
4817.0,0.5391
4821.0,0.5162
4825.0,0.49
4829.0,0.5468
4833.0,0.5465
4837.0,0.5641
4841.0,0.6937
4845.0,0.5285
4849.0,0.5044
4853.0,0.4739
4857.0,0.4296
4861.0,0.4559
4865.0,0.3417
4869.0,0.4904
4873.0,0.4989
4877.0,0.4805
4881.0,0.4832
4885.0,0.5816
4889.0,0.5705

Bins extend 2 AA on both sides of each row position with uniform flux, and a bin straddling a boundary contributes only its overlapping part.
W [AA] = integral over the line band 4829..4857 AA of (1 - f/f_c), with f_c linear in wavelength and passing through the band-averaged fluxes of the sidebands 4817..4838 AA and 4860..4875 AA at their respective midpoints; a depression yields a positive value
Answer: -2.4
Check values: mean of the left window 0.532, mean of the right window 0.446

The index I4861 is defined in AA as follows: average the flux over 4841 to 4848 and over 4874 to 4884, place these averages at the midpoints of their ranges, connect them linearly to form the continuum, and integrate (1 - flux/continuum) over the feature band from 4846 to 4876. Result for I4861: 4.19 AA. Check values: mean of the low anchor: 0.572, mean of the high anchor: 0.494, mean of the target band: 0.46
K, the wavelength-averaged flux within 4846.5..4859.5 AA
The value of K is 0.471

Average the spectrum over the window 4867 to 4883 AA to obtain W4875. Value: 0.488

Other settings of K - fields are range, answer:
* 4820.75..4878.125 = 0.504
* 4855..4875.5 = 0.444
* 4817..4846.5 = 0.554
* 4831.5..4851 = 0.568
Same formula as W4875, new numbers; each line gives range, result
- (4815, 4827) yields 0.515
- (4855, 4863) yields 0.443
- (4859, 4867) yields 0.399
